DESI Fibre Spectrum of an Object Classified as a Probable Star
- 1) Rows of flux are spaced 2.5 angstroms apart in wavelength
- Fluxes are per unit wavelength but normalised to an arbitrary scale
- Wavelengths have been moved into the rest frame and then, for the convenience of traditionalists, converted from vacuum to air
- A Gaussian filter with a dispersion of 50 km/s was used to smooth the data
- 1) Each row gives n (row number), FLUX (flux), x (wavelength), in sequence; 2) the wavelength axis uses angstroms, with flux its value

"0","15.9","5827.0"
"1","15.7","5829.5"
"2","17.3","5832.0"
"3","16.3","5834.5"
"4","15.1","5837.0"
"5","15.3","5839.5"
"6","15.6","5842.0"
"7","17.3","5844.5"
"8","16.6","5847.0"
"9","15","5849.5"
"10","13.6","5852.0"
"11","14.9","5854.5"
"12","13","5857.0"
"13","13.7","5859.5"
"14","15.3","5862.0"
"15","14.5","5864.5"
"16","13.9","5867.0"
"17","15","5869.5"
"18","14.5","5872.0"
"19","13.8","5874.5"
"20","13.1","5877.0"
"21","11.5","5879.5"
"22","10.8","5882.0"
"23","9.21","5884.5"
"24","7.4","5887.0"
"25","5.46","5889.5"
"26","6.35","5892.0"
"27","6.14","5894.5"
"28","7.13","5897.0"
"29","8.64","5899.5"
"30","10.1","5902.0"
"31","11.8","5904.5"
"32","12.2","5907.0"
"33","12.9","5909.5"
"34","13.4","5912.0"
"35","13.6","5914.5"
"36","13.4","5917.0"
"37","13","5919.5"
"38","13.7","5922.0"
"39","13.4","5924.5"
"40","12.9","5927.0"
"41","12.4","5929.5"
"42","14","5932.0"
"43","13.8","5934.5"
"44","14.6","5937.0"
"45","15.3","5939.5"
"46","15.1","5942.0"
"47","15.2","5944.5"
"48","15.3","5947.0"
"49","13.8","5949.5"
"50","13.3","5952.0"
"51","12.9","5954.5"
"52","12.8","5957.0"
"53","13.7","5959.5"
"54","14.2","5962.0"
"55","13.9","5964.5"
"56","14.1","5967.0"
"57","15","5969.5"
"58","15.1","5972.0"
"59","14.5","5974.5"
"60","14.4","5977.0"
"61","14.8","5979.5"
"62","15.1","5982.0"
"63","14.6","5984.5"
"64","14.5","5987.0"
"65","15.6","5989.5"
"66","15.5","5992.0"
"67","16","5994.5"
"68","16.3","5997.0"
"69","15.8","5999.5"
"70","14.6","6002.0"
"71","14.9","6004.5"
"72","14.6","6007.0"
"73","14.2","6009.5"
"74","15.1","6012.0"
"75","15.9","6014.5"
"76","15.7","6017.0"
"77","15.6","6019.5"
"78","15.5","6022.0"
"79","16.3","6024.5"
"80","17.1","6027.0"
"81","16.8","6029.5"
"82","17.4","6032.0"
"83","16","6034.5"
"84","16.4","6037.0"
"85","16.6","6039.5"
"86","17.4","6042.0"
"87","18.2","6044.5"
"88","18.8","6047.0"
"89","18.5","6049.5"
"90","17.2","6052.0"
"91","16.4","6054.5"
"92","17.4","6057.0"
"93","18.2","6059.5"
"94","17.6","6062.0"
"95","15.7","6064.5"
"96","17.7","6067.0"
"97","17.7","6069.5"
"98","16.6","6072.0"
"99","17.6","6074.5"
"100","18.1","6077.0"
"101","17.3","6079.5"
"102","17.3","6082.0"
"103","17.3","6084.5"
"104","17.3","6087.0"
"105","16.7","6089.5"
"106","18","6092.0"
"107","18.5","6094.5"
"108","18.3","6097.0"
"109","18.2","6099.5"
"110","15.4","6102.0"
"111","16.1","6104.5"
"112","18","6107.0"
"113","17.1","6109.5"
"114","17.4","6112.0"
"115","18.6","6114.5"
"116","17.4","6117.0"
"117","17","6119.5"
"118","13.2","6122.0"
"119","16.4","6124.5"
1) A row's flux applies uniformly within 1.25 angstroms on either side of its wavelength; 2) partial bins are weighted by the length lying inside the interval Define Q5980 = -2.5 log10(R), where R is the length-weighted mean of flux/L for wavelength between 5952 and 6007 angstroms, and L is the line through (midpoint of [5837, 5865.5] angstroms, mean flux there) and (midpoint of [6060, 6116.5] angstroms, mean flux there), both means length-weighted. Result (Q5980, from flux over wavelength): 0.12 mag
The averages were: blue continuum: 15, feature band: 14.6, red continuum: 17.4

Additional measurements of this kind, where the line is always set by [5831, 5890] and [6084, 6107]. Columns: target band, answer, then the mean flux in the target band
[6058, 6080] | -0.03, 17.4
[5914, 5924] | 0.10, 13.4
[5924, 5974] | 0.08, 14.1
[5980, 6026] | 0.04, 15.3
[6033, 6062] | -0.05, 17.4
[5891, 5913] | 0.41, 9.85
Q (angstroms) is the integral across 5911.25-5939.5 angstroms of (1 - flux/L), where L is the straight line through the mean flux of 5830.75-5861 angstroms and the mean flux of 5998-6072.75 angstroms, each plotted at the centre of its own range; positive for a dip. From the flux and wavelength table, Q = 4.05 angstroms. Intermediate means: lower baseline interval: 15.3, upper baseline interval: 16.5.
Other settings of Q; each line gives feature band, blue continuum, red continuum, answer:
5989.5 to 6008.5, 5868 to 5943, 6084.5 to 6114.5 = -1.1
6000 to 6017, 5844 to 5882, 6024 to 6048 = 1.7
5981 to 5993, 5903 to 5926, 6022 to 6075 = 0.2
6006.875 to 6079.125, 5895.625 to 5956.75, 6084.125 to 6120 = -3.9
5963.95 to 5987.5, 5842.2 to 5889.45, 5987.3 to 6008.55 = 0.6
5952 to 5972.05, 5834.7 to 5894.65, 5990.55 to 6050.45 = 1.5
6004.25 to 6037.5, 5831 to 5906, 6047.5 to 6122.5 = 0.2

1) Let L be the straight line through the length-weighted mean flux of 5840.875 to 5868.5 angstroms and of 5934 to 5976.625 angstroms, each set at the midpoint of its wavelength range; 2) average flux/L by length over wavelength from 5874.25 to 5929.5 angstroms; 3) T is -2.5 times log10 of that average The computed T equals 0.32 mag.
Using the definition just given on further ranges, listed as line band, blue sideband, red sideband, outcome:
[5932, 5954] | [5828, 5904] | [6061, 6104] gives -0.006 mag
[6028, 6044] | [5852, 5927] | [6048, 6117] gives -0.050 mag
